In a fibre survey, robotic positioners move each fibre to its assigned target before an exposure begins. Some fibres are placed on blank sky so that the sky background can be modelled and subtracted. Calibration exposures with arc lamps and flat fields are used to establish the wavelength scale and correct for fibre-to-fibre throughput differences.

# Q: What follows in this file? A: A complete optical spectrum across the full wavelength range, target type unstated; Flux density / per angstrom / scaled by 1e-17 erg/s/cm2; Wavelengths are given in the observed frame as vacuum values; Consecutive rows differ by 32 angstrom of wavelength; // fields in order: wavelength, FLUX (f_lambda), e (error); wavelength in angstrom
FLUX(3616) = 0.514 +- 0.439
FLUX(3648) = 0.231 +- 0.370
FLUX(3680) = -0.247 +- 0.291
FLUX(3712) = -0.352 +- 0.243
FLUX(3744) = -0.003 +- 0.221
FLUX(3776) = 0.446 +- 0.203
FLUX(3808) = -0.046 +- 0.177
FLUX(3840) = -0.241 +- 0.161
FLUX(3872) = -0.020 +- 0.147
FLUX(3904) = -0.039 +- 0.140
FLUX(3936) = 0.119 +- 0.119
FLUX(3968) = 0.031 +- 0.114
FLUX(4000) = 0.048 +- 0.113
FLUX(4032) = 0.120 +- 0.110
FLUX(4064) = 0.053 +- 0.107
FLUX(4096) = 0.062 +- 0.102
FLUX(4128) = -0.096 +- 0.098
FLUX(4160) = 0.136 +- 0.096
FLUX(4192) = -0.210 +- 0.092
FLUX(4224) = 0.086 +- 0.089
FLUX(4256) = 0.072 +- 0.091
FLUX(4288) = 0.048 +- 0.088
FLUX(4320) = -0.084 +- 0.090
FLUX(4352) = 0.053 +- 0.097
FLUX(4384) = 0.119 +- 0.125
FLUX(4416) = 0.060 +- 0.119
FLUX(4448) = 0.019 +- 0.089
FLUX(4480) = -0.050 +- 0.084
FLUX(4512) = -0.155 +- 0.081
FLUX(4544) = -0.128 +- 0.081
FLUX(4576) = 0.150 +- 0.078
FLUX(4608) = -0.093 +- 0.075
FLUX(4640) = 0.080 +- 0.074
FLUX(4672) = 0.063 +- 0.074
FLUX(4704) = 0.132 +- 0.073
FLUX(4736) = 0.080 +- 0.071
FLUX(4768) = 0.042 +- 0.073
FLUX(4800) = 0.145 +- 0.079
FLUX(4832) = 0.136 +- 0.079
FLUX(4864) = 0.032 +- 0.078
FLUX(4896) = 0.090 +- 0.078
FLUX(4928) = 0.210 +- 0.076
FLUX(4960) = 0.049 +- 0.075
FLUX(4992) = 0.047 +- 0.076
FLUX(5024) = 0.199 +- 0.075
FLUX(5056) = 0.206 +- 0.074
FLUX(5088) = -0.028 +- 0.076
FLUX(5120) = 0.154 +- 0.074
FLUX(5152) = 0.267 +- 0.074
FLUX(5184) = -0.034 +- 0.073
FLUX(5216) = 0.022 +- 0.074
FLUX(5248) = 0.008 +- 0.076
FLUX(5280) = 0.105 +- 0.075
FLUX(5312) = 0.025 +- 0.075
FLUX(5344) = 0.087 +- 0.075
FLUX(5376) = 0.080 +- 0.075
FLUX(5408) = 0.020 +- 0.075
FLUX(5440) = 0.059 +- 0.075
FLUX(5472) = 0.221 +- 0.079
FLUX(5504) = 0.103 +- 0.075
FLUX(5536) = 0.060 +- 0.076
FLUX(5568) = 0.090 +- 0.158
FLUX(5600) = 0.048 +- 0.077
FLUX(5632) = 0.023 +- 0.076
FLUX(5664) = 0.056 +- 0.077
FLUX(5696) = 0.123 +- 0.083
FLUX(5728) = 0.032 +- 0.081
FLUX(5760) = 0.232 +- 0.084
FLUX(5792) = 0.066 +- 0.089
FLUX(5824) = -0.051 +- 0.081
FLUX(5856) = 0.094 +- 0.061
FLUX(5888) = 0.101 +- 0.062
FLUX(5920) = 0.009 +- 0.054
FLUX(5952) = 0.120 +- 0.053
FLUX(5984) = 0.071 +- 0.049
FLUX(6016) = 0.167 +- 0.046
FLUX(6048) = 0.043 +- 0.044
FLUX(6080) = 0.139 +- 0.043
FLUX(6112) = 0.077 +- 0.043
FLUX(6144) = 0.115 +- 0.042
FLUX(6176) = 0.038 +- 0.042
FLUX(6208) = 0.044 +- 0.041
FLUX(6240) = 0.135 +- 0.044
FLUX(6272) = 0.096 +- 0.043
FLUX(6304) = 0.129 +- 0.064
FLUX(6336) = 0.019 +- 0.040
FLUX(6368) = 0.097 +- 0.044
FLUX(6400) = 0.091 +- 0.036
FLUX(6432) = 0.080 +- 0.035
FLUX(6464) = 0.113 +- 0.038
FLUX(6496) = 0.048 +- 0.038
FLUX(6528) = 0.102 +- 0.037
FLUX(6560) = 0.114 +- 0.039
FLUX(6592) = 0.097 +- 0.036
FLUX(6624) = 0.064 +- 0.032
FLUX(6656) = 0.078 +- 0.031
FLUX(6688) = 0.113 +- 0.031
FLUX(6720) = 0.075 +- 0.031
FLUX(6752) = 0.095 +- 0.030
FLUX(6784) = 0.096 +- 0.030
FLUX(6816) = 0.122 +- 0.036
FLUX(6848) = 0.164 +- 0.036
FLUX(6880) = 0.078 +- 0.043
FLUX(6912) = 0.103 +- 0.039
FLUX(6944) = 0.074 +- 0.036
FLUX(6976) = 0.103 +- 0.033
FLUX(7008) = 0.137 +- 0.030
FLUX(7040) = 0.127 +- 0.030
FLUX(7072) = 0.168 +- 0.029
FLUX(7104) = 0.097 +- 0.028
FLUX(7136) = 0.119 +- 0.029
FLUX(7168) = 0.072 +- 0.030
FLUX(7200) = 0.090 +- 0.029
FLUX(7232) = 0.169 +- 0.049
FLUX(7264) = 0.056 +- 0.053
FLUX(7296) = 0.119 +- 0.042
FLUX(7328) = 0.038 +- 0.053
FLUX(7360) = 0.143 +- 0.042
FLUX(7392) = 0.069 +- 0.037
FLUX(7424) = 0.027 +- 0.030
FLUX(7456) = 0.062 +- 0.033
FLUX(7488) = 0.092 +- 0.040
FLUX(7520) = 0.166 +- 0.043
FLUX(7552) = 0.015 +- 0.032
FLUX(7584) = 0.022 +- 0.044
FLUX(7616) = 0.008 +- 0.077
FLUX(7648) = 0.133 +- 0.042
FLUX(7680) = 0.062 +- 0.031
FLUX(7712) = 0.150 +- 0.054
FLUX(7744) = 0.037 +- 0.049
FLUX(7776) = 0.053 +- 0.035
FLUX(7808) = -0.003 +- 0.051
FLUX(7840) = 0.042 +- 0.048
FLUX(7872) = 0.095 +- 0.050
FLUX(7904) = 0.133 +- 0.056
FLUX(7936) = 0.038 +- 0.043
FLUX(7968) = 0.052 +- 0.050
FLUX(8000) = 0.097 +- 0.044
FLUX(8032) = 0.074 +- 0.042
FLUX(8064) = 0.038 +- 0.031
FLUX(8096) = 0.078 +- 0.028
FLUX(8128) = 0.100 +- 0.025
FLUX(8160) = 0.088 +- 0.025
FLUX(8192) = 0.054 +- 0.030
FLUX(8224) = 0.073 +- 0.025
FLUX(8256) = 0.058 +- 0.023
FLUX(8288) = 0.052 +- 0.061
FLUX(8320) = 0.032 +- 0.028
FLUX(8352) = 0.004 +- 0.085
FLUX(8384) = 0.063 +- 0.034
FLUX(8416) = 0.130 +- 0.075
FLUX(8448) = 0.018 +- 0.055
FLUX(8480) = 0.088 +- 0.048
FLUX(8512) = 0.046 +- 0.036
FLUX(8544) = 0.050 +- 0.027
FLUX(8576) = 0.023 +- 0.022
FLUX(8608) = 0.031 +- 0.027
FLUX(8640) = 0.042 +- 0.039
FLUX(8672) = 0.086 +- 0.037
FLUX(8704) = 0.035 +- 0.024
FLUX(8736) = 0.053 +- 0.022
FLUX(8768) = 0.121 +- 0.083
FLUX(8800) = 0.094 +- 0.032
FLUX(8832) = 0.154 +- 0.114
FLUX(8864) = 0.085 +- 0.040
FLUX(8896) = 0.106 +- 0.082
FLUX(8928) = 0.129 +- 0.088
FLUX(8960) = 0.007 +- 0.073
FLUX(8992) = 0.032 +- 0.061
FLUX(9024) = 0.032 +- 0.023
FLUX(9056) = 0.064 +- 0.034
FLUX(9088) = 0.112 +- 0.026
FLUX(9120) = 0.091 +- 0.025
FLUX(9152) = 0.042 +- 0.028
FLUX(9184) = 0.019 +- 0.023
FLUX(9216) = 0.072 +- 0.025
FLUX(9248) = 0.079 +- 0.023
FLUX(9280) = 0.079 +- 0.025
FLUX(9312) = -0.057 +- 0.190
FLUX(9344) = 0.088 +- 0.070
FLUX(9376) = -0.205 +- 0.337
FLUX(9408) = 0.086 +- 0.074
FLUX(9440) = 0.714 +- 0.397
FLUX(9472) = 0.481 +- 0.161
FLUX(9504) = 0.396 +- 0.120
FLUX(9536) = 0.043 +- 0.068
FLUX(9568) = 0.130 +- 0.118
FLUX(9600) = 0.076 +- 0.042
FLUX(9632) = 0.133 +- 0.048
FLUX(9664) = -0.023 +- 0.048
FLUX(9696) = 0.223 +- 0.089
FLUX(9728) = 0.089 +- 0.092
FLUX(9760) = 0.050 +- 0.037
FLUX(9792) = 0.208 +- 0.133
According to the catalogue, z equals 0.147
